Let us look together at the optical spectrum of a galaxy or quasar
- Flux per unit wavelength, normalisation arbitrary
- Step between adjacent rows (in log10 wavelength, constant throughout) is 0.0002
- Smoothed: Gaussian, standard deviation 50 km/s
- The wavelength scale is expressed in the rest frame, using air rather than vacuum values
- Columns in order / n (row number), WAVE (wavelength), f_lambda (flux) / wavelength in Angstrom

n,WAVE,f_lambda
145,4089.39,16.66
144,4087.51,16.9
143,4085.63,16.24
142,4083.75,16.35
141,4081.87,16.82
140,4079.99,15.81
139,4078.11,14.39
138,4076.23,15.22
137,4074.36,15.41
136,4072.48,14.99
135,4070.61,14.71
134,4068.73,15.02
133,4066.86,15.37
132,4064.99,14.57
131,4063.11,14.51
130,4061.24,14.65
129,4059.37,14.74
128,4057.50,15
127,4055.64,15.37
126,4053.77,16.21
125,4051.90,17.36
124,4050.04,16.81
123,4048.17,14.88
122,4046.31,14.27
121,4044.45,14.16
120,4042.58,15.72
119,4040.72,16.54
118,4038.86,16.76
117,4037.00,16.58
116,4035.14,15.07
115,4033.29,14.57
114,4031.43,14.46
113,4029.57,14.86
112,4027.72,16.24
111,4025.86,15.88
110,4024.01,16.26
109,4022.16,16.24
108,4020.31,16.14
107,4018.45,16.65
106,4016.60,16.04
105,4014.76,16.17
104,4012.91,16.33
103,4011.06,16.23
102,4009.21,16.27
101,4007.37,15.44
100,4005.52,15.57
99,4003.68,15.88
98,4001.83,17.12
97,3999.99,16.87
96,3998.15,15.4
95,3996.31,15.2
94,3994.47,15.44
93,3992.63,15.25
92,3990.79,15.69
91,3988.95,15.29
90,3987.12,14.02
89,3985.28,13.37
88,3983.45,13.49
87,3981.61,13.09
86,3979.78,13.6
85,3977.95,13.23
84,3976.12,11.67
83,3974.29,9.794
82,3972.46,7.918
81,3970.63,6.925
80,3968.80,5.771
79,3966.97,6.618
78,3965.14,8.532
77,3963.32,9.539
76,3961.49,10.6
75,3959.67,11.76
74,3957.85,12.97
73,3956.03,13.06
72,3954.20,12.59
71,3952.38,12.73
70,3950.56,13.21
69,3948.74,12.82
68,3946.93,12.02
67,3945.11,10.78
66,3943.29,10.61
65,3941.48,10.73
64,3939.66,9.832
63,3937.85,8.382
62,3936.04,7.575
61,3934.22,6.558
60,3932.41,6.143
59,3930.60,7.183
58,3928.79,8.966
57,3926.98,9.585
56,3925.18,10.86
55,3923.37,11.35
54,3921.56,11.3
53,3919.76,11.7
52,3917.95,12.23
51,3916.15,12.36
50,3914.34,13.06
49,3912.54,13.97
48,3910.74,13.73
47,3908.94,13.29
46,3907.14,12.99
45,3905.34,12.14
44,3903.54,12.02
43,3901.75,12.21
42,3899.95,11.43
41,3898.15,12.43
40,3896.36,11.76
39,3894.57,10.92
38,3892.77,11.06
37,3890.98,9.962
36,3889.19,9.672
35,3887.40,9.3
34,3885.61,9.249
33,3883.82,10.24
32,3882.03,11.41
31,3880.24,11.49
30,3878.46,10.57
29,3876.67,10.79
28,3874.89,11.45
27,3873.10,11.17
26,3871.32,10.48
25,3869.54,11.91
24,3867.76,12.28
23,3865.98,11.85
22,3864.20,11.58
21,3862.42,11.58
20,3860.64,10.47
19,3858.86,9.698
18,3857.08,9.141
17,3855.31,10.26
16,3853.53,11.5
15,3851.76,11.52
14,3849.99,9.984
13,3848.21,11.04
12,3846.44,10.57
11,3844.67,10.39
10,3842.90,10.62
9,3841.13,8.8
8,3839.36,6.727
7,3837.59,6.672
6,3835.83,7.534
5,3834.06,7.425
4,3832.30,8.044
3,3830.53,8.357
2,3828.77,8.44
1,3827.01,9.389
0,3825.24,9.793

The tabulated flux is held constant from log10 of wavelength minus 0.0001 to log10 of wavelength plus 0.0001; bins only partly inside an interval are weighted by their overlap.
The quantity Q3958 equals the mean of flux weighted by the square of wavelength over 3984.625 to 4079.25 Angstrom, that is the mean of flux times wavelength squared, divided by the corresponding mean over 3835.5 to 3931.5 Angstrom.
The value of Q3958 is 1.5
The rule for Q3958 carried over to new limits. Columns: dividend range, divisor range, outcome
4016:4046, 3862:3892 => 1.56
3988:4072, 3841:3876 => 1.57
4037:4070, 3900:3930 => 1.39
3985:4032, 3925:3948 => 1.78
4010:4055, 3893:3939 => 1.54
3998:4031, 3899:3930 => 1.42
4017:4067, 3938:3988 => 1.46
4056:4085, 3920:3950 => 1.67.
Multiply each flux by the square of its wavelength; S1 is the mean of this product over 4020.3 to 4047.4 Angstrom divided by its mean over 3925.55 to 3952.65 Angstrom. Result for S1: 1.67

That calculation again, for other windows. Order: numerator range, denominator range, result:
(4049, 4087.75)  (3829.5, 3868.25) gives 1.77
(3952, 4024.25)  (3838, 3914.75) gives 1.30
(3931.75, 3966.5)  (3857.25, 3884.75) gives 0.99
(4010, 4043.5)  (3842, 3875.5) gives 1.59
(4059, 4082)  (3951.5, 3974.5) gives 1.60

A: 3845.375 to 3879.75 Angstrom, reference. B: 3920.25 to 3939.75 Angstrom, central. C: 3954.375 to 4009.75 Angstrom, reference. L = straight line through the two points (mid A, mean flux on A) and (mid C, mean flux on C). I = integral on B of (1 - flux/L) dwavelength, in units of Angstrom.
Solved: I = 5.0 Angstrom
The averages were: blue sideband 10.9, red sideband 12.8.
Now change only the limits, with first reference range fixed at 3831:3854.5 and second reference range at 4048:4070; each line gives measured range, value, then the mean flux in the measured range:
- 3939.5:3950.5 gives 0.7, 11.4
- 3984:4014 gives -4.1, 15.6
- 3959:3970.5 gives 3.7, 8.61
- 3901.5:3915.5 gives -2.3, 13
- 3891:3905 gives -1.0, 11.6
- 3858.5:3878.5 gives -2.4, 11.2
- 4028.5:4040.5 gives -0.6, 15.5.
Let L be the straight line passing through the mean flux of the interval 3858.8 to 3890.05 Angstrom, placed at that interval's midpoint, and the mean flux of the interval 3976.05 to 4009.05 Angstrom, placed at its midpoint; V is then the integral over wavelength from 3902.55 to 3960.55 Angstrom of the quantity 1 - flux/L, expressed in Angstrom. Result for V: 7.1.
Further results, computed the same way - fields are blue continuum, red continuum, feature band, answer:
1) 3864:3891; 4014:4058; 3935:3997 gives 9.38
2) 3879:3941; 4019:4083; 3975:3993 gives -0.73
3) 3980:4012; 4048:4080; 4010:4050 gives -1.28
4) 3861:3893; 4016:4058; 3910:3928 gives 0.24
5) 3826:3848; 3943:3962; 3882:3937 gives -0.10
